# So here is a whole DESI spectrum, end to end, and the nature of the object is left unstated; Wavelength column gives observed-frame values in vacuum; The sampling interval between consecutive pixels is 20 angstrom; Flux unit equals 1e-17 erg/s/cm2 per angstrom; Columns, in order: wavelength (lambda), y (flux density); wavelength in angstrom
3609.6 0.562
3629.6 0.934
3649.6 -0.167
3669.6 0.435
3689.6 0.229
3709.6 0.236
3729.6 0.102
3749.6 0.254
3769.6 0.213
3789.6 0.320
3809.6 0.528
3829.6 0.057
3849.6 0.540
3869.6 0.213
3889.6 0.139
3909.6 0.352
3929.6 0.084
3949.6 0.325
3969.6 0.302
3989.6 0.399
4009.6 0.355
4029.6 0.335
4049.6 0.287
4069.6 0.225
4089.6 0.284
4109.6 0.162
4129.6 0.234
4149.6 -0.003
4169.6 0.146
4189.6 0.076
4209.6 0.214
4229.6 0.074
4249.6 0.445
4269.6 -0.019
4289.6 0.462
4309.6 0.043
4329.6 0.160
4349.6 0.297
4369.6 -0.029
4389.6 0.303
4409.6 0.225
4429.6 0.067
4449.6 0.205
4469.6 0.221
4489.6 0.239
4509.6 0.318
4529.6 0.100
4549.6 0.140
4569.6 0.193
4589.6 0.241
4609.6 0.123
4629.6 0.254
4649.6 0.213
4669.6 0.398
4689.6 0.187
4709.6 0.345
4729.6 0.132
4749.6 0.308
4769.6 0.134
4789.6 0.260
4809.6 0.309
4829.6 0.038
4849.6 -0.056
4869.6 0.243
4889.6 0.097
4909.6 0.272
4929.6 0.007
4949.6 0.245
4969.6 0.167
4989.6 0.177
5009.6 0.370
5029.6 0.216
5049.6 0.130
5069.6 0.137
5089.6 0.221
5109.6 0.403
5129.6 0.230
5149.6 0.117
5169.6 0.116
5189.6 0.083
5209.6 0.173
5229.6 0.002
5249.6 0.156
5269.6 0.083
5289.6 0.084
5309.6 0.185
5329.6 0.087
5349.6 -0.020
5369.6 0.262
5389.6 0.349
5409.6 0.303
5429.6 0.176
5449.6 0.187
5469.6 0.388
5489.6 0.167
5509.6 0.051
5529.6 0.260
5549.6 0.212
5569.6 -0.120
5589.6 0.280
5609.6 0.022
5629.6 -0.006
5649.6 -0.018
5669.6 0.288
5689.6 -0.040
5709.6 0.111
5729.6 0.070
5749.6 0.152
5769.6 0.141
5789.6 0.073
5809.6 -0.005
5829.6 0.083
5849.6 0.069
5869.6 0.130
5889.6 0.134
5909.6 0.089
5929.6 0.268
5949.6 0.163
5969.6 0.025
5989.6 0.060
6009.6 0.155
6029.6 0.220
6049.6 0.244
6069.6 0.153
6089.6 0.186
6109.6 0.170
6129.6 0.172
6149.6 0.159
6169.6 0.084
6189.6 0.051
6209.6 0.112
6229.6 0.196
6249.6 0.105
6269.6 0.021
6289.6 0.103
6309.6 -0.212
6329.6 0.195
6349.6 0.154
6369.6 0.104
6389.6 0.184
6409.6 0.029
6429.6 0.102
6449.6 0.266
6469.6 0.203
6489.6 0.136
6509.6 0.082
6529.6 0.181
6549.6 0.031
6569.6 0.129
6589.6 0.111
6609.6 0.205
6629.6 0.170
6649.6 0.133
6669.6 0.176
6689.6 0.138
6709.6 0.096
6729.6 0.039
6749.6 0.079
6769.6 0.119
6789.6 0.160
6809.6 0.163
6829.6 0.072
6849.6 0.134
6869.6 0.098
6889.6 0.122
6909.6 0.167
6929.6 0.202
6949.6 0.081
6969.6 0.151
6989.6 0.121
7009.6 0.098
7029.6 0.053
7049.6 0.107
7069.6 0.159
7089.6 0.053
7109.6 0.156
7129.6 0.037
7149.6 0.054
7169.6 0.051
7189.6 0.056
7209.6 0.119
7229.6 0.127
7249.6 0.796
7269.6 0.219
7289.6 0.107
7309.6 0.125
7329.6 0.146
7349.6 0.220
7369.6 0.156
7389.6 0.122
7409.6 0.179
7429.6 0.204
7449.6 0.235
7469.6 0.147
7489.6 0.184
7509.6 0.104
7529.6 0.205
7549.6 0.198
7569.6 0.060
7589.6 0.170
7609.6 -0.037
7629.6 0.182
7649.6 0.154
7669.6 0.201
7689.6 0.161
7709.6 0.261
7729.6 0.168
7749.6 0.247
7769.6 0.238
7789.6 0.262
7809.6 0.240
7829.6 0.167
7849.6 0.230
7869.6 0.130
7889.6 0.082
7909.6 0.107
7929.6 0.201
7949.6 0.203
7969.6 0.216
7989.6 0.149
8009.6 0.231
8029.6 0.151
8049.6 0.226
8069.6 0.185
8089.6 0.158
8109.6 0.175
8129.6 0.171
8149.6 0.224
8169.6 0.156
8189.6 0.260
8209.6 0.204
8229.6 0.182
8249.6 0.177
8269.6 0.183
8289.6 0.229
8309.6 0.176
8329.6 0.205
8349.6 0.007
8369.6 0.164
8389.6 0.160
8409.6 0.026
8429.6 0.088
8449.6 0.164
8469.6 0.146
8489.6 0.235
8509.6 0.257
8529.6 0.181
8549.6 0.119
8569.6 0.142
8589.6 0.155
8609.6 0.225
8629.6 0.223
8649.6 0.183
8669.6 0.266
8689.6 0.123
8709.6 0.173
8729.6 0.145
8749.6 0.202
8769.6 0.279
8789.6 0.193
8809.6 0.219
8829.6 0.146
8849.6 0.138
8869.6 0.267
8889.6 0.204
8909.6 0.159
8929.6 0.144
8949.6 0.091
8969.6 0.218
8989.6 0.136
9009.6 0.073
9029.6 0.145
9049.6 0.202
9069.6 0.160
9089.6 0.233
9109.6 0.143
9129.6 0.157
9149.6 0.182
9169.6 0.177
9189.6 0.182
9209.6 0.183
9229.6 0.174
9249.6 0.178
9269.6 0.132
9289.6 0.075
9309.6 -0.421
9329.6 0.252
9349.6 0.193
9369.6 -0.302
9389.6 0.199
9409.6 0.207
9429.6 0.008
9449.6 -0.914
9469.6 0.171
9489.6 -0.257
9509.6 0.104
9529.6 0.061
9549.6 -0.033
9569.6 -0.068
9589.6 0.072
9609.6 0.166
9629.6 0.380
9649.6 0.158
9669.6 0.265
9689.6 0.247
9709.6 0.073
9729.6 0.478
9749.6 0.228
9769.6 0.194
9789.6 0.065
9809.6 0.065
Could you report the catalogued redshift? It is 0.94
